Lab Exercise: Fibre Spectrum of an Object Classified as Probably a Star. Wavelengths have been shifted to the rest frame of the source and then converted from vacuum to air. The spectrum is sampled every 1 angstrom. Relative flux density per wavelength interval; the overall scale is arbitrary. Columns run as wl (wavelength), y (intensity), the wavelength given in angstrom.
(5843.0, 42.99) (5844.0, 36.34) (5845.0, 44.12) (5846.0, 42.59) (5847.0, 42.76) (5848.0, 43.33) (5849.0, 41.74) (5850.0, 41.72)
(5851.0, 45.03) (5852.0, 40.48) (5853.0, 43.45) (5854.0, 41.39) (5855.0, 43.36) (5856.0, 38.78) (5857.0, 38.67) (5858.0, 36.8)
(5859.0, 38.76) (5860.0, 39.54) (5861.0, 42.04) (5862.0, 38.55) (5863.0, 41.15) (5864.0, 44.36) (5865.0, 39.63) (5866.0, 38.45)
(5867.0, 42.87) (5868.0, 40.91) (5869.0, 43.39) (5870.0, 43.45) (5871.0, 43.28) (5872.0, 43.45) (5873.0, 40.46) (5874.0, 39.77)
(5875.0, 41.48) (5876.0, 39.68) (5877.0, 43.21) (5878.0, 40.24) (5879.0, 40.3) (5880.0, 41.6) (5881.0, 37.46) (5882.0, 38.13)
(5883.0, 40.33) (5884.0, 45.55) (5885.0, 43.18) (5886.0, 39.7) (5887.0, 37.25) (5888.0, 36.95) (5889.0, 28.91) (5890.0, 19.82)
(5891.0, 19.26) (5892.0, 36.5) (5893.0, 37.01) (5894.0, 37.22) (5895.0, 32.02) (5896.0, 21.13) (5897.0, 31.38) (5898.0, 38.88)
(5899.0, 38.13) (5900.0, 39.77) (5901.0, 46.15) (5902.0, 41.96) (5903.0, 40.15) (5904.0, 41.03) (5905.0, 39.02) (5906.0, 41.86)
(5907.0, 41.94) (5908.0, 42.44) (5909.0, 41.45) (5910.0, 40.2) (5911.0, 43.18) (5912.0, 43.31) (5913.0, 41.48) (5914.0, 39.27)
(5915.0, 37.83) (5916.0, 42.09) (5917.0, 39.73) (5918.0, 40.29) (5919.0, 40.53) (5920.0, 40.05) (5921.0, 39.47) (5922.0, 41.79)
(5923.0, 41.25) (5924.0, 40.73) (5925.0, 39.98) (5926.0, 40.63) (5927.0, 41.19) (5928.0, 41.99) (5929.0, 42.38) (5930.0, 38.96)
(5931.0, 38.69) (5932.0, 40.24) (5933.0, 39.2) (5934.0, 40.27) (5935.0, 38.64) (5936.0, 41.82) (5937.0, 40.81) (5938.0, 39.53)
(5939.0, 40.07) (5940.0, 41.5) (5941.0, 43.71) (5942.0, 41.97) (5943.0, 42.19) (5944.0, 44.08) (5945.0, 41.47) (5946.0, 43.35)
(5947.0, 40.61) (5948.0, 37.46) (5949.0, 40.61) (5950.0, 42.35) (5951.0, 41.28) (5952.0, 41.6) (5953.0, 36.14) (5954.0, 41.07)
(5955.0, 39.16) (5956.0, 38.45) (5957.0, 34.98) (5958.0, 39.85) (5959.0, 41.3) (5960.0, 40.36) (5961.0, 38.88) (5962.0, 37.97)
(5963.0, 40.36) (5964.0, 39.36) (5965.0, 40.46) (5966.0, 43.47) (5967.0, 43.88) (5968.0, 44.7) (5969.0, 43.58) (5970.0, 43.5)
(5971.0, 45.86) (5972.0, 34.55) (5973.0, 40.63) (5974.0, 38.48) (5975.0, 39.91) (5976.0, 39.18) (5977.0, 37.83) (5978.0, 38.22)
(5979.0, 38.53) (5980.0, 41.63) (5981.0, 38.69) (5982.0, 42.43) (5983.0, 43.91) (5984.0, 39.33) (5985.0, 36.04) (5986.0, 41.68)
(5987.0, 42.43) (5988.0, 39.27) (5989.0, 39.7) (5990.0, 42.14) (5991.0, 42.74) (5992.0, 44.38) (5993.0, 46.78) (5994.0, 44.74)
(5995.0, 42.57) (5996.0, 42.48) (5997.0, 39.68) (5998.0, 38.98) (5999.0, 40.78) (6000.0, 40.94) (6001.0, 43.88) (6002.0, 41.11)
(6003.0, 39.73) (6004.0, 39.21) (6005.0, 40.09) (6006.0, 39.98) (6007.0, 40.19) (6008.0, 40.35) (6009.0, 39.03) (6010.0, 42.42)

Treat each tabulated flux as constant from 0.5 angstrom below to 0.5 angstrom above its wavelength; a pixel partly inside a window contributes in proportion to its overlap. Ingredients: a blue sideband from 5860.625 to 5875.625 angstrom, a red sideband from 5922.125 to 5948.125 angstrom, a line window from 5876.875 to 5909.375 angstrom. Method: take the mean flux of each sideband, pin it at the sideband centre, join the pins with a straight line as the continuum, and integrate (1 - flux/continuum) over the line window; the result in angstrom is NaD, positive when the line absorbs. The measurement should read 3.0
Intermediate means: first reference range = 41.5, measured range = 37.5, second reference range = 40.9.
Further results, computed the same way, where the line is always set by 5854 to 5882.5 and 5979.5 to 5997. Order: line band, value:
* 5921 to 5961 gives 0.80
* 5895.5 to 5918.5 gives 0.77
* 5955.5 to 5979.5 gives 0.81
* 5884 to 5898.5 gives 2.72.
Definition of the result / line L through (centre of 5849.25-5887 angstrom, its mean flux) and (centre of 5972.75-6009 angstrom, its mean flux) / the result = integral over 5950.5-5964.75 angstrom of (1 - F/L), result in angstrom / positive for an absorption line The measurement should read 0.5 angstrom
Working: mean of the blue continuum 41.1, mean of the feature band 39.4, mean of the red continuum 40.8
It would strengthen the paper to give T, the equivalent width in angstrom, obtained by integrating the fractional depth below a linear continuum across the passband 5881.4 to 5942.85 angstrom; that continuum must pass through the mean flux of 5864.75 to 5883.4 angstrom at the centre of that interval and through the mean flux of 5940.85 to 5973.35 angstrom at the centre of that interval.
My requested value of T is 2.8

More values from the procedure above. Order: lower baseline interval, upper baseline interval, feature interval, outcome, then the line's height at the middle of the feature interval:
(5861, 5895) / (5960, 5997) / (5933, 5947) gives -0.4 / 40.2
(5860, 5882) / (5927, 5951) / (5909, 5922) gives 0.1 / 41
